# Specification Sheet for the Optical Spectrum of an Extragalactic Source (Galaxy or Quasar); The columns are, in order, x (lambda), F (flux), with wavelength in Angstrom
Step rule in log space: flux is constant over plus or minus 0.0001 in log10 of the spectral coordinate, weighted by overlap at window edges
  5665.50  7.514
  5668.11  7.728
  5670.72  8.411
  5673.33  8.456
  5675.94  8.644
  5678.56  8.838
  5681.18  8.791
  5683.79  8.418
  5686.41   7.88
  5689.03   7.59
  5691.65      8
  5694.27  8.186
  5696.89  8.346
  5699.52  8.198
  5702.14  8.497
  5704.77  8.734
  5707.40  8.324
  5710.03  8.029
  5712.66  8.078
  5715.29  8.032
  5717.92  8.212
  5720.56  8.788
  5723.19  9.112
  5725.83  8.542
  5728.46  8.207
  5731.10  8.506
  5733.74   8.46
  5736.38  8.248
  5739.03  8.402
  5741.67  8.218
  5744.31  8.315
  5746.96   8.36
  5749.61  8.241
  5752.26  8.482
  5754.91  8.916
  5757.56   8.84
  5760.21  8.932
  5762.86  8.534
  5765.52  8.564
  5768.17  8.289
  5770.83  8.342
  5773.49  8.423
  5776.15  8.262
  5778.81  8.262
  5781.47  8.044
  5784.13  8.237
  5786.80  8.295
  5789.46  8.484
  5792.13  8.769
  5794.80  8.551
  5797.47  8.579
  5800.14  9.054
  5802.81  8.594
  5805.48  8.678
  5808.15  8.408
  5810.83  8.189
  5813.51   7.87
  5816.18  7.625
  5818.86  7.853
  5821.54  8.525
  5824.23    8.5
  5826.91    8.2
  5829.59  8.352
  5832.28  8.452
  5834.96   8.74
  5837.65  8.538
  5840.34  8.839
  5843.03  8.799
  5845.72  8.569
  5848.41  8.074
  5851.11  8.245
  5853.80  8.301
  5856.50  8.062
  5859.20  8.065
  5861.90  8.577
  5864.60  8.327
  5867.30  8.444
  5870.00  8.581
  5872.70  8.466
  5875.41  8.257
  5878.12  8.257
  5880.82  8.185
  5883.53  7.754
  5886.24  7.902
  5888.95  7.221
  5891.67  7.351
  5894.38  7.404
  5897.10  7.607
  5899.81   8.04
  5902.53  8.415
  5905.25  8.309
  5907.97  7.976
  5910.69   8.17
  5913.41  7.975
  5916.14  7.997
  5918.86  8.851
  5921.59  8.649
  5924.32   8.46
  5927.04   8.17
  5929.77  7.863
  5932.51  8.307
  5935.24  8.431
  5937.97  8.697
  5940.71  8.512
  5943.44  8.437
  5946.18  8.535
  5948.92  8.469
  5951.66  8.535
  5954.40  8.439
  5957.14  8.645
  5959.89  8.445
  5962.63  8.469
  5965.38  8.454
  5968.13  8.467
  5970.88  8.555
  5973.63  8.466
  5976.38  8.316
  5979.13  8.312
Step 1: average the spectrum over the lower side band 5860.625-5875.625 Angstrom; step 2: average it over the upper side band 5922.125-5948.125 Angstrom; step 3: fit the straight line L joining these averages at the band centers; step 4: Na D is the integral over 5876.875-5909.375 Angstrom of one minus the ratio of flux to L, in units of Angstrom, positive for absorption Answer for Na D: 2.2 Angstrom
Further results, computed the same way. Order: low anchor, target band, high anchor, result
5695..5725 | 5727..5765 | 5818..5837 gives -0.39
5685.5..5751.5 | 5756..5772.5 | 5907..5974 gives -0.52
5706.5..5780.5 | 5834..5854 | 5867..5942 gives -0.65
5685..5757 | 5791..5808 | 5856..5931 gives -0.92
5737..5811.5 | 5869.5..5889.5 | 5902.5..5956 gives 0.73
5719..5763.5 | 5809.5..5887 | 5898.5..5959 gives 1.25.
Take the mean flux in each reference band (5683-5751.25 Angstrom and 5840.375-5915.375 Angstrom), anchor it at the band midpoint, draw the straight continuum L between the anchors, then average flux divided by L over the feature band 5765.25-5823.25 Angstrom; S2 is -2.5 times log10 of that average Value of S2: -0.02 mag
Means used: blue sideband 8.3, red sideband 8.13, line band 8.36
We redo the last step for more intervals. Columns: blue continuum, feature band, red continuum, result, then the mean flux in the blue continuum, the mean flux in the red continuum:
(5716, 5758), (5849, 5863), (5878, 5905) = -0.035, 8.48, 7.81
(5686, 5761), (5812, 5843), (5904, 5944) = 0.001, 8.37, 8.32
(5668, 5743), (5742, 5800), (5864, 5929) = -0.026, 8.35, 8.11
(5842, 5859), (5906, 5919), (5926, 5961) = 0.032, 8.31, 8.42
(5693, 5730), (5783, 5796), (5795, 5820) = -0.016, 8.38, 8.33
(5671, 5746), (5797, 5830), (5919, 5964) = 0.009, 8.36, 8.45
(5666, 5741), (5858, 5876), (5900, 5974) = -0.003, 8.34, 8.39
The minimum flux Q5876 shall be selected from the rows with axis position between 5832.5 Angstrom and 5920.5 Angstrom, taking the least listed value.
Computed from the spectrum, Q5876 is 7.221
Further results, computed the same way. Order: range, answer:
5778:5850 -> 7.625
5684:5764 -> 7.59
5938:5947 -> 8.437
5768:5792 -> 8.044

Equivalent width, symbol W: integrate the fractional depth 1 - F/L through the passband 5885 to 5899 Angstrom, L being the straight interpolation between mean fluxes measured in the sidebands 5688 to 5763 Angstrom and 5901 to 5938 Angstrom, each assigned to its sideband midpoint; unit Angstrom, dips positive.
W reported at 1.3 Angstrom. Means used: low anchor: 8.39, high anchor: 8.29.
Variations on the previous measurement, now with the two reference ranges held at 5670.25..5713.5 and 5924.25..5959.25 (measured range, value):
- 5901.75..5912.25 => 0.3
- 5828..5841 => -0.3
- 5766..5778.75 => 0.0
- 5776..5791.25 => 0.1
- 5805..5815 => 0.2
